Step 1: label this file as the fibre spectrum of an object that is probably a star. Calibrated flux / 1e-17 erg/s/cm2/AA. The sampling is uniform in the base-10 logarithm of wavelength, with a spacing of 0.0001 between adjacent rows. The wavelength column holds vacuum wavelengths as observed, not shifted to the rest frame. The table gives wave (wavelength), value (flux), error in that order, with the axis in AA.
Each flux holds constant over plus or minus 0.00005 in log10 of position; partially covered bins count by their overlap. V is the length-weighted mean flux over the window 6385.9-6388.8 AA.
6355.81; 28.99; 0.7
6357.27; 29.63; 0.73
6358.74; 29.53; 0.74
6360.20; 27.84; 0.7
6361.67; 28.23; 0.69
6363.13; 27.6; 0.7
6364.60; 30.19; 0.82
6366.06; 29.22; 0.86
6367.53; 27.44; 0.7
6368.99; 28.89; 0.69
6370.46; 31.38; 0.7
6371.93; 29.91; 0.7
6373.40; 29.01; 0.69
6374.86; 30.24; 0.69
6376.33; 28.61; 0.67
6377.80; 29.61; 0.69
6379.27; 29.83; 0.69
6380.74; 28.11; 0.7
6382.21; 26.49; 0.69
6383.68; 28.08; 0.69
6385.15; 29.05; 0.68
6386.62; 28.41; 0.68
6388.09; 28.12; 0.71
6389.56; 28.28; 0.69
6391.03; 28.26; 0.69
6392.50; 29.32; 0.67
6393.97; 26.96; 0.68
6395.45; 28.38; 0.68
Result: 28.3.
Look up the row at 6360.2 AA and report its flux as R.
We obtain 27.84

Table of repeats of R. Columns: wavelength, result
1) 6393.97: 26.96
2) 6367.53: 27.44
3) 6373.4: 29.01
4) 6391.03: 28.26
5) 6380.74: 28.11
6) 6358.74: 29.53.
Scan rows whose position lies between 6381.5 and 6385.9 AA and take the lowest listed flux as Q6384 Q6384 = 26.49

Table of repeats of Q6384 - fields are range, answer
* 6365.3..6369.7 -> 27.44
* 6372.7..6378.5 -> 28.61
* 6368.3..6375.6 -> 28.89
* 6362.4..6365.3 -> 27.6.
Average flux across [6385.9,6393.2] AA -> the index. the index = 28.5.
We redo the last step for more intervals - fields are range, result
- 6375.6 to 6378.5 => 29.1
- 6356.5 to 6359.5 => 29.6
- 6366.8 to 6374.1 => 29.3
